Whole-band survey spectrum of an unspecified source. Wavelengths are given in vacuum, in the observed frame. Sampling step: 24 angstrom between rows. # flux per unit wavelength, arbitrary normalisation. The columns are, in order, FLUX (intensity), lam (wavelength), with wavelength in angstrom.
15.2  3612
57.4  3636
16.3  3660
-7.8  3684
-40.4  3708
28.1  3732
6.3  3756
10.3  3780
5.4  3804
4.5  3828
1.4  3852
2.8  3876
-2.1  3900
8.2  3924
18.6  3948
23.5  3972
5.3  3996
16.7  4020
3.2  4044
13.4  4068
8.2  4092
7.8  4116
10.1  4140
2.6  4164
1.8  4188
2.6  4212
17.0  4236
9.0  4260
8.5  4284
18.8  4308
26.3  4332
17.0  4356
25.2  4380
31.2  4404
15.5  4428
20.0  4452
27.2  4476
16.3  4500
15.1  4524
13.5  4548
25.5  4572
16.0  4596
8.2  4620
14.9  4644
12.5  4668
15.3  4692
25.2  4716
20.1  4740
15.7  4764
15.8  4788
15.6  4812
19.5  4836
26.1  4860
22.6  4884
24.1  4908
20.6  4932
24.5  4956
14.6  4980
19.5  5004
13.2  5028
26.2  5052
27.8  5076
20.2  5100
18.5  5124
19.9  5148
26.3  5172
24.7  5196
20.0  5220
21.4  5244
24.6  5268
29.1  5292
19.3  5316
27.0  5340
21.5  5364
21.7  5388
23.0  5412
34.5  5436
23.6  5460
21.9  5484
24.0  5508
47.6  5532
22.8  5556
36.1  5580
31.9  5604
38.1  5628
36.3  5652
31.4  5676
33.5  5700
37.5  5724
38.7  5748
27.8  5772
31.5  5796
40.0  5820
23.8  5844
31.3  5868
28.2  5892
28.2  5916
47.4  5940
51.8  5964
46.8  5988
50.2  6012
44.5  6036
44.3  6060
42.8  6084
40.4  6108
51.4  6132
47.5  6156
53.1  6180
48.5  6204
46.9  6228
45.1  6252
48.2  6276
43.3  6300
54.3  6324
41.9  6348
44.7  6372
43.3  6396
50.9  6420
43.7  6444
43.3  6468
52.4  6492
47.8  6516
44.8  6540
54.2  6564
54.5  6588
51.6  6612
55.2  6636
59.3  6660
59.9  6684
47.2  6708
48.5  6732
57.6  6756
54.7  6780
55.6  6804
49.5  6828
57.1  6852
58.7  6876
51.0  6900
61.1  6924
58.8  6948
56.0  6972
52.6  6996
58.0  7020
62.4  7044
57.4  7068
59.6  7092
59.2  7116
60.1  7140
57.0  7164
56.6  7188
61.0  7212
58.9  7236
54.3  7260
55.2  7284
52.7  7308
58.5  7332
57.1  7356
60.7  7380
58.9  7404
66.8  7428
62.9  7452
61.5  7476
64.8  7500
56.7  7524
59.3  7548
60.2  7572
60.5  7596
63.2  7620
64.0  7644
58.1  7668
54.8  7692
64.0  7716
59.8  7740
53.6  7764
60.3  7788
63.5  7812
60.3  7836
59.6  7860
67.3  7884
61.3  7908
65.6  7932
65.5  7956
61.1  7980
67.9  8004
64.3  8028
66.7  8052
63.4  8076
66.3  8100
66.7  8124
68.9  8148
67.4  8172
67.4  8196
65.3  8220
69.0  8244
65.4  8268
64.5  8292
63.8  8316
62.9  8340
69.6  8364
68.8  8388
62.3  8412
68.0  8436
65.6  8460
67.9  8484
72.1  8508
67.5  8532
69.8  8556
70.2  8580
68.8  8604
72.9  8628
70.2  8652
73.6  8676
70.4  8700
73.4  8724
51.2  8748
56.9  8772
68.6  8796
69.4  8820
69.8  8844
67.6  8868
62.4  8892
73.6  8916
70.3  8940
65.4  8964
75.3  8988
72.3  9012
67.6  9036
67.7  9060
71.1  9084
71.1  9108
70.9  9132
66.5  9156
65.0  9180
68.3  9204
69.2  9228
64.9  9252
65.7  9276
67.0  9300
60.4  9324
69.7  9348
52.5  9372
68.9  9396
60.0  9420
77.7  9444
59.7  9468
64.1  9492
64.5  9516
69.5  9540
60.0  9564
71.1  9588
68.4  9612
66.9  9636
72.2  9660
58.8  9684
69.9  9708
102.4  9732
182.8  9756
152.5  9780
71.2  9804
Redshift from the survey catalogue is 0.485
